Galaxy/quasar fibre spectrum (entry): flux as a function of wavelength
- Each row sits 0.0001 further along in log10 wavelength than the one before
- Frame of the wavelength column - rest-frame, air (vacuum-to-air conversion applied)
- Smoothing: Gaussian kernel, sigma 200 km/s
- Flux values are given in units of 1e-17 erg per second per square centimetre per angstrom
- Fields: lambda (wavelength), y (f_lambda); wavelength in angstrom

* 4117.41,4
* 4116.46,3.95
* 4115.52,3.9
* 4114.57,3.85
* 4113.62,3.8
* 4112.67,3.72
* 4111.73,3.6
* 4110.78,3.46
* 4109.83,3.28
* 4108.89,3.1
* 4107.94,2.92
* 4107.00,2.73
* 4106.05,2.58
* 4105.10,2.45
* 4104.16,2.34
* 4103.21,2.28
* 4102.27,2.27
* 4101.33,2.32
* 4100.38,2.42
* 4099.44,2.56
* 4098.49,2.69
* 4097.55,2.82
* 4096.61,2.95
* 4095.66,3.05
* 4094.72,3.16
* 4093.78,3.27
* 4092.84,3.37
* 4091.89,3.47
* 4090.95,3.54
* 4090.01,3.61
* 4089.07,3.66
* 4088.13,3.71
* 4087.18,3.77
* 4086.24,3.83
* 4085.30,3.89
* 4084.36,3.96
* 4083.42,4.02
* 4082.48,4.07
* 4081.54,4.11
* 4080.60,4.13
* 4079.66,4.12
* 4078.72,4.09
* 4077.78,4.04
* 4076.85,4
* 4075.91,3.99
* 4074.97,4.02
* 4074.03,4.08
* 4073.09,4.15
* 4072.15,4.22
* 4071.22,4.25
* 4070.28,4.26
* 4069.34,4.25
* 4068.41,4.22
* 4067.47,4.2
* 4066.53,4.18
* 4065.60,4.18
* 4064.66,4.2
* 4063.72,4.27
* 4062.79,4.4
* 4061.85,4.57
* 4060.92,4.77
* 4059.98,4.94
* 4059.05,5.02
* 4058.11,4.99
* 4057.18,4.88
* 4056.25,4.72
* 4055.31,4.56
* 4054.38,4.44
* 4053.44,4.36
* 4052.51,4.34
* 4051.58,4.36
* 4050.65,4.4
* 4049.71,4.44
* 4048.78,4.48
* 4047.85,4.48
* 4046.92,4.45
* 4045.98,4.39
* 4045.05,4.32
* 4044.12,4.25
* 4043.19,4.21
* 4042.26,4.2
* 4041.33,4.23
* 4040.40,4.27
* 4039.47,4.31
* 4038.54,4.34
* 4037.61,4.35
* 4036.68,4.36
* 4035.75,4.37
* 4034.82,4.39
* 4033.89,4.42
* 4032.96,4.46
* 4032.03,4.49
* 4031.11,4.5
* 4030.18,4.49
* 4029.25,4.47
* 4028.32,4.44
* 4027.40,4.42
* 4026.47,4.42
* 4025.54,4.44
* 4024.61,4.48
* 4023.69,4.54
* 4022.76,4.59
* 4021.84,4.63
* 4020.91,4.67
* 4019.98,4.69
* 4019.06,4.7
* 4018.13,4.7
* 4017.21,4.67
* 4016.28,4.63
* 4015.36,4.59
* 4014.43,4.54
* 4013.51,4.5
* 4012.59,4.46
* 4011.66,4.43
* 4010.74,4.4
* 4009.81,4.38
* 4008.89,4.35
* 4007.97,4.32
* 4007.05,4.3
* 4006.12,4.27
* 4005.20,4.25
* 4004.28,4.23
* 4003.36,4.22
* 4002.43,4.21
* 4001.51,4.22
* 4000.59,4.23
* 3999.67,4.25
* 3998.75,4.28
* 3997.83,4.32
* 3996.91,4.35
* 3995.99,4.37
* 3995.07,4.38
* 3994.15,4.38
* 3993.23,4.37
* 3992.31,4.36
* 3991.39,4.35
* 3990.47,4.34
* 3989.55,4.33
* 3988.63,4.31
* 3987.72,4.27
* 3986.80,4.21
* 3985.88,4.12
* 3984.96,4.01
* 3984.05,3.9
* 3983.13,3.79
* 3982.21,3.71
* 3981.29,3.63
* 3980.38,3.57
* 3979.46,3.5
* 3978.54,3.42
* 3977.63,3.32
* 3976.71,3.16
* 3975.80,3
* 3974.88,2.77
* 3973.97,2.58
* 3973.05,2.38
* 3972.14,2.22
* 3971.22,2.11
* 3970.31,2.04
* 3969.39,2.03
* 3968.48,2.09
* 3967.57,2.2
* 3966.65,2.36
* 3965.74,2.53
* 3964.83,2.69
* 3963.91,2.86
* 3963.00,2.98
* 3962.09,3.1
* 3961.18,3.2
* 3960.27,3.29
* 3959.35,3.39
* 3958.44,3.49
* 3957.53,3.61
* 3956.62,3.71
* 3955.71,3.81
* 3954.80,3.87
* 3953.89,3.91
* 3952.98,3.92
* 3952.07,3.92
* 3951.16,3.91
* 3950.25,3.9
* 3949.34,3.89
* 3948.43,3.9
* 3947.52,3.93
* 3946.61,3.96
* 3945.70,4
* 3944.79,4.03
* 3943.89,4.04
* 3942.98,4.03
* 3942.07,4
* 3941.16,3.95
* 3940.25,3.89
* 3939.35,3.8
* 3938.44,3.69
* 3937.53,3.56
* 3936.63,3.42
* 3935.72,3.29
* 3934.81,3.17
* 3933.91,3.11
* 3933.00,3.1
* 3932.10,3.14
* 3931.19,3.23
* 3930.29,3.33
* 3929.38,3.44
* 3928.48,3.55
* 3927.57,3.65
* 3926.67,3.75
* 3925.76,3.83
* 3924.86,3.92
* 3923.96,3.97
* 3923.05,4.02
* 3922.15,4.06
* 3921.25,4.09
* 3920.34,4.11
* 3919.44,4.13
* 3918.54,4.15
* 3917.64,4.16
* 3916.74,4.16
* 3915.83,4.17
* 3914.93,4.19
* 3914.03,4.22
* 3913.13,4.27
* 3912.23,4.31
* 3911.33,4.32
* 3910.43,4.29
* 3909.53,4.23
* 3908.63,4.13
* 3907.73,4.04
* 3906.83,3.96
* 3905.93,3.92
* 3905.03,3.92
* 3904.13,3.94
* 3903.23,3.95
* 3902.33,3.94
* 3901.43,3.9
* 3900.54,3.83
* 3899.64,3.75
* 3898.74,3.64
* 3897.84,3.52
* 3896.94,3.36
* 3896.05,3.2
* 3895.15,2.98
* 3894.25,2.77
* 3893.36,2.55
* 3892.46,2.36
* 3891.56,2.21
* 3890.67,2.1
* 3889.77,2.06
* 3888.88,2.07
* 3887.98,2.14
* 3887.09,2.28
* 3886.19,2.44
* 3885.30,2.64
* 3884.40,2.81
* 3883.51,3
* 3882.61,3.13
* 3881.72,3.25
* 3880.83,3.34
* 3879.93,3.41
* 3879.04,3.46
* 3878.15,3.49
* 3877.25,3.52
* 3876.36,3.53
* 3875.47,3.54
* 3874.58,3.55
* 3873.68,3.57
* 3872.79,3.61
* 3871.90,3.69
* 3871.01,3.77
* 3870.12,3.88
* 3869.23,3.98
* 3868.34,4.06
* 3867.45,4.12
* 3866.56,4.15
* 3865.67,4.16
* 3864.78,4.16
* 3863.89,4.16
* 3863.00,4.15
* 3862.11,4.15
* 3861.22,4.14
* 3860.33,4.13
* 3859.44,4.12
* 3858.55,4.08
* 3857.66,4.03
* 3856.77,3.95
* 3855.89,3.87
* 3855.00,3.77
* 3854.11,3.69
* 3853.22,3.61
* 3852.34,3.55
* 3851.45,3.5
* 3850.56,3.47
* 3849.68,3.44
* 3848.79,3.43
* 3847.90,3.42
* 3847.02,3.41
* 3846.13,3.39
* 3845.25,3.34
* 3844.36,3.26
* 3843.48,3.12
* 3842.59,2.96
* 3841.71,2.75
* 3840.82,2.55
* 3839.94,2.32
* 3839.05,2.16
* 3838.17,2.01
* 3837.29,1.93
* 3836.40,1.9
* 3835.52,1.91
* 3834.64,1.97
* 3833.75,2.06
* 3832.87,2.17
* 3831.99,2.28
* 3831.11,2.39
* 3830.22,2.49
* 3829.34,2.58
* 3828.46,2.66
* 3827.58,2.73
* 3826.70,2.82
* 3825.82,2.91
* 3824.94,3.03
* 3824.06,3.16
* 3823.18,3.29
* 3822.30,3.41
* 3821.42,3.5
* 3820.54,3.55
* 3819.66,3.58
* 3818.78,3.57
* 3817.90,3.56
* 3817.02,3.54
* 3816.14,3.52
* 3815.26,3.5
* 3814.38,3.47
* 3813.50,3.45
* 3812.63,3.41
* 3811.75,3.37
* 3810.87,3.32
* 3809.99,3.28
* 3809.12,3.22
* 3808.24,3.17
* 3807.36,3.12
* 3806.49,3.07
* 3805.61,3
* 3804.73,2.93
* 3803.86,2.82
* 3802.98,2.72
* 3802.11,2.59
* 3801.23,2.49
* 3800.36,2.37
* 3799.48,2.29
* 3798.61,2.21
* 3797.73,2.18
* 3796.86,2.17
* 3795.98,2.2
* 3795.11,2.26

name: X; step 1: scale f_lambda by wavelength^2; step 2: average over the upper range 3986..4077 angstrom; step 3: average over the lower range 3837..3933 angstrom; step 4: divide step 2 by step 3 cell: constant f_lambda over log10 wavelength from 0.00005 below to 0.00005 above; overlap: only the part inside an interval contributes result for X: 1.3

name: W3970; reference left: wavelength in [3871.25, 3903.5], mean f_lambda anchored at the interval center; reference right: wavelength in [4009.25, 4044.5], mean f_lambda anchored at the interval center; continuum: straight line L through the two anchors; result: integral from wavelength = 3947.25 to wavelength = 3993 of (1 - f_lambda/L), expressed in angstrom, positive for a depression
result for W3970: 6.0 angstrom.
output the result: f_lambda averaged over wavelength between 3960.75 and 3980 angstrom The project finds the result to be 2.7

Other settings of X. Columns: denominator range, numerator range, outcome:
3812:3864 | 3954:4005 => 1.20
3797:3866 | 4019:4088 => 1.55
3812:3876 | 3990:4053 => 1.45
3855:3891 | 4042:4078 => 1.38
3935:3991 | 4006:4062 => 1.35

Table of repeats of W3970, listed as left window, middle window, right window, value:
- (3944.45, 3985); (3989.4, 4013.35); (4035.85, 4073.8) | -3.8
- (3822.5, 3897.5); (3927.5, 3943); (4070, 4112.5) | -1.2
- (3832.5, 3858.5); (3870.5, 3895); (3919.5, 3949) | 2.4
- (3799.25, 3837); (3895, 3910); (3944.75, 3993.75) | -2.7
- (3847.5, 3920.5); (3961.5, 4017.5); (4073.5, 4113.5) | -4.1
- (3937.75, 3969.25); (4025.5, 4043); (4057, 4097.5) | -2.5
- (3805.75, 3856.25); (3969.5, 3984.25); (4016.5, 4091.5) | 3.2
